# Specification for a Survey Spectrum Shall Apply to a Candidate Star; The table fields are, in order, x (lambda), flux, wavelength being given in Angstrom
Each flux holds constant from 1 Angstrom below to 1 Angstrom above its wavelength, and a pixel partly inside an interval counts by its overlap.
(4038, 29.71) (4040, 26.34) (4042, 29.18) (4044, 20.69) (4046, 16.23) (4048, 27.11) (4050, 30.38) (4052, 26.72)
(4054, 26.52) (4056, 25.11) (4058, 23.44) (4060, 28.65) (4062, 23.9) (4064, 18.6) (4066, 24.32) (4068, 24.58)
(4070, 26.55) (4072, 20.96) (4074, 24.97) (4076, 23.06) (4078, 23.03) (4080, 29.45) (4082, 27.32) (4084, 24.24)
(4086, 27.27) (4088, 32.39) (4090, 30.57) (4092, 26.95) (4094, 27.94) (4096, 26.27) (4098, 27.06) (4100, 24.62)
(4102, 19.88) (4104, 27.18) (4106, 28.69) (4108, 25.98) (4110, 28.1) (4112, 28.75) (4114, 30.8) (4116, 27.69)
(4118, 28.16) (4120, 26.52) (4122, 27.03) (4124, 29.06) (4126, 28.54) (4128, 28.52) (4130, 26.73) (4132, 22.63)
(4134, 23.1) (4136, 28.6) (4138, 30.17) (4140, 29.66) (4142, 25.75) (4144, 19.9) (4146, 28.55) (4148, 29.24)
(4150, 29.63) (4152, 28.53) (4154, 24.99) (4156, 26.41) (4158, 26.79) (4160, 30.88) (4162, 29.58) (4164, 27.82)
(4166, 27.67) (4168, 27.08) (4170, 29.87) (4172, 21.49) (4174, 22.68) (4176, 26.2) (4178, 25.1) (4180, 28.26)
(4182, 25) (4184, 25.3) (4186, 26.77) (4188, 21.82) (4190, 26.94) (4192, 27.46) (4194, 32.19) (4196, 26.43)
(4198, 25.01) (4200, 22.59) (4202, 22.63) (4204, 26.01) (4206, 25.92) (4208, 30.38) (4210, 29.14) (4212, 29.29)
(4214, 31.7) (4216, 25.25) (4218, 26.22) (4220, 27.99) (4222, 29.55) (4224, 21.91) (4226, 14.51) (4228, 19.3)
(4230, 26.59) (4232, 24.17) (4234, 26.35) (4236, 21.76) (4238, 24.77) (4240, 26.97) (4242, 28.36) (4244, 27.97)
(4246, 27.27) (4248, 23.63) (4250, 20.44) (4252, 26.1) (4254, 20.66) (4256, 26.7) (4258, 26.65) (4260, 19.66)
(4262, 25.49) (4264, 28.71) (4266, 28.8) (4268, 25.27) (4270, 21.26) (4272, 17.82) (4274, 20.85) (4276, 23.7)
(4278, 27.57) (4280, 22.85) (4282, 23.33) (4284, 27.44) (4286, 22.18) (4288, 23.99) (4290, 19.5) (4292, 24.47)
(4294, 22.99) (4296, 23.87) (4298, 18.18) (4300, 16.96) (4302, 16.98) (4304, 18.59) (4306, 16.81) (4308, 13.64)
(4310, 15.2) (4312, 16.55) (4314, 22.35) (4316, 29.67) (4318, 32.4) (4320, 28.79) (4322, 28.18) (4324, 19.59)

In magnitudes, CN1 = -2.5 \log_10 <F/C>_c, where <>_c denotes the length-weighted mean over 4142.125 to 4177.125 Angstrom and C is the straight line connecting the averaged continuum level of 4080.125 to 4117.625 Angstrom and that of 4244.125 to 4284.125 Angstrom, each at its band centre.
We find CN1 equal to -0.03 mag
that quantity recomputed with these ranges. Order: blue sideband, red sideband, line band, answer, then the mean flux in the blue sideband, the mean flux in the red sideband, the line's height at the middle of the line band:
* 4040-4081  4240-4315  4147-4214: -0.15 mag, 24.7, 22.6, 23.5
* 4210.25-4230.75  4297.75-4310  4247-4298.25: -0.19 mag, 25.4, 16.6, 19.9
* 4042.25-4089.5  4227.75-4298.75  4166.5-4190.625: -0.04 mag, 25.1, 24.1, 24.6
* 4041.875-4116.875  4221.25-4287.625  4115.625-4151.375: -0.08 mag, 25.9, 24.2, 25.4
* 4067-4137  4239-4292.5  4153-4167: -0.08 mag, 26.7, 24.4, 25.8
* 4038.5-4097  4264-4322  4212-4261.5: -0.07 mag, 25.6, 22.4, 23.2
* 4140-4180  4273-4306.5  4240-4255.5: -0.07 mag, 26.9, 21.9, 23.5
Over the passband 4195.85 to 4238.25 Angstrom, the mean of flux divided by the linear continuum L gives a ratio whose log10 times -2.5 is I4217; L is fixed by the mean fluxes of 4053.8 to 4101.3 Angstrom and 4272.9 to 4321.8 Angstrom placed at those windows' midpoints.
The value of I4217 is -0.08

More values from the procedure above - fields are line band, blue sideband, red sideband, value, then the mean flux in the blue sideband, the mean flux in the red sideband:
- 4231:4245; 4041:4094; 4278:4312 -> -0.183 mag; 25.5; 20.5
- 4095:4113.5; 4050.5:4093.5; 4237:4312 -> -0.048 mag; 25.7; 22.8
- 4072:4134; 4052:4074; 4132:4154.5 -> -0.048 mag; 24.4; 26.9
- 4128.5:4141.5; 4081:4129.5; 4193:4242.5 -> 0.007 mag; 27.5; 25.8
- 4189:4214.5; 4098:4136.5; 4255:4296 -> -0.081 mag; 26.9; 24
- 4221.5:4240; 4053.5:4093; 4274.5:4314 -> -0.051 mag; 25.6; 20.8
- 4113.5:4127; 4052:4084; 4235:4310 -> -0.161 mag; 24.7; 22.9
